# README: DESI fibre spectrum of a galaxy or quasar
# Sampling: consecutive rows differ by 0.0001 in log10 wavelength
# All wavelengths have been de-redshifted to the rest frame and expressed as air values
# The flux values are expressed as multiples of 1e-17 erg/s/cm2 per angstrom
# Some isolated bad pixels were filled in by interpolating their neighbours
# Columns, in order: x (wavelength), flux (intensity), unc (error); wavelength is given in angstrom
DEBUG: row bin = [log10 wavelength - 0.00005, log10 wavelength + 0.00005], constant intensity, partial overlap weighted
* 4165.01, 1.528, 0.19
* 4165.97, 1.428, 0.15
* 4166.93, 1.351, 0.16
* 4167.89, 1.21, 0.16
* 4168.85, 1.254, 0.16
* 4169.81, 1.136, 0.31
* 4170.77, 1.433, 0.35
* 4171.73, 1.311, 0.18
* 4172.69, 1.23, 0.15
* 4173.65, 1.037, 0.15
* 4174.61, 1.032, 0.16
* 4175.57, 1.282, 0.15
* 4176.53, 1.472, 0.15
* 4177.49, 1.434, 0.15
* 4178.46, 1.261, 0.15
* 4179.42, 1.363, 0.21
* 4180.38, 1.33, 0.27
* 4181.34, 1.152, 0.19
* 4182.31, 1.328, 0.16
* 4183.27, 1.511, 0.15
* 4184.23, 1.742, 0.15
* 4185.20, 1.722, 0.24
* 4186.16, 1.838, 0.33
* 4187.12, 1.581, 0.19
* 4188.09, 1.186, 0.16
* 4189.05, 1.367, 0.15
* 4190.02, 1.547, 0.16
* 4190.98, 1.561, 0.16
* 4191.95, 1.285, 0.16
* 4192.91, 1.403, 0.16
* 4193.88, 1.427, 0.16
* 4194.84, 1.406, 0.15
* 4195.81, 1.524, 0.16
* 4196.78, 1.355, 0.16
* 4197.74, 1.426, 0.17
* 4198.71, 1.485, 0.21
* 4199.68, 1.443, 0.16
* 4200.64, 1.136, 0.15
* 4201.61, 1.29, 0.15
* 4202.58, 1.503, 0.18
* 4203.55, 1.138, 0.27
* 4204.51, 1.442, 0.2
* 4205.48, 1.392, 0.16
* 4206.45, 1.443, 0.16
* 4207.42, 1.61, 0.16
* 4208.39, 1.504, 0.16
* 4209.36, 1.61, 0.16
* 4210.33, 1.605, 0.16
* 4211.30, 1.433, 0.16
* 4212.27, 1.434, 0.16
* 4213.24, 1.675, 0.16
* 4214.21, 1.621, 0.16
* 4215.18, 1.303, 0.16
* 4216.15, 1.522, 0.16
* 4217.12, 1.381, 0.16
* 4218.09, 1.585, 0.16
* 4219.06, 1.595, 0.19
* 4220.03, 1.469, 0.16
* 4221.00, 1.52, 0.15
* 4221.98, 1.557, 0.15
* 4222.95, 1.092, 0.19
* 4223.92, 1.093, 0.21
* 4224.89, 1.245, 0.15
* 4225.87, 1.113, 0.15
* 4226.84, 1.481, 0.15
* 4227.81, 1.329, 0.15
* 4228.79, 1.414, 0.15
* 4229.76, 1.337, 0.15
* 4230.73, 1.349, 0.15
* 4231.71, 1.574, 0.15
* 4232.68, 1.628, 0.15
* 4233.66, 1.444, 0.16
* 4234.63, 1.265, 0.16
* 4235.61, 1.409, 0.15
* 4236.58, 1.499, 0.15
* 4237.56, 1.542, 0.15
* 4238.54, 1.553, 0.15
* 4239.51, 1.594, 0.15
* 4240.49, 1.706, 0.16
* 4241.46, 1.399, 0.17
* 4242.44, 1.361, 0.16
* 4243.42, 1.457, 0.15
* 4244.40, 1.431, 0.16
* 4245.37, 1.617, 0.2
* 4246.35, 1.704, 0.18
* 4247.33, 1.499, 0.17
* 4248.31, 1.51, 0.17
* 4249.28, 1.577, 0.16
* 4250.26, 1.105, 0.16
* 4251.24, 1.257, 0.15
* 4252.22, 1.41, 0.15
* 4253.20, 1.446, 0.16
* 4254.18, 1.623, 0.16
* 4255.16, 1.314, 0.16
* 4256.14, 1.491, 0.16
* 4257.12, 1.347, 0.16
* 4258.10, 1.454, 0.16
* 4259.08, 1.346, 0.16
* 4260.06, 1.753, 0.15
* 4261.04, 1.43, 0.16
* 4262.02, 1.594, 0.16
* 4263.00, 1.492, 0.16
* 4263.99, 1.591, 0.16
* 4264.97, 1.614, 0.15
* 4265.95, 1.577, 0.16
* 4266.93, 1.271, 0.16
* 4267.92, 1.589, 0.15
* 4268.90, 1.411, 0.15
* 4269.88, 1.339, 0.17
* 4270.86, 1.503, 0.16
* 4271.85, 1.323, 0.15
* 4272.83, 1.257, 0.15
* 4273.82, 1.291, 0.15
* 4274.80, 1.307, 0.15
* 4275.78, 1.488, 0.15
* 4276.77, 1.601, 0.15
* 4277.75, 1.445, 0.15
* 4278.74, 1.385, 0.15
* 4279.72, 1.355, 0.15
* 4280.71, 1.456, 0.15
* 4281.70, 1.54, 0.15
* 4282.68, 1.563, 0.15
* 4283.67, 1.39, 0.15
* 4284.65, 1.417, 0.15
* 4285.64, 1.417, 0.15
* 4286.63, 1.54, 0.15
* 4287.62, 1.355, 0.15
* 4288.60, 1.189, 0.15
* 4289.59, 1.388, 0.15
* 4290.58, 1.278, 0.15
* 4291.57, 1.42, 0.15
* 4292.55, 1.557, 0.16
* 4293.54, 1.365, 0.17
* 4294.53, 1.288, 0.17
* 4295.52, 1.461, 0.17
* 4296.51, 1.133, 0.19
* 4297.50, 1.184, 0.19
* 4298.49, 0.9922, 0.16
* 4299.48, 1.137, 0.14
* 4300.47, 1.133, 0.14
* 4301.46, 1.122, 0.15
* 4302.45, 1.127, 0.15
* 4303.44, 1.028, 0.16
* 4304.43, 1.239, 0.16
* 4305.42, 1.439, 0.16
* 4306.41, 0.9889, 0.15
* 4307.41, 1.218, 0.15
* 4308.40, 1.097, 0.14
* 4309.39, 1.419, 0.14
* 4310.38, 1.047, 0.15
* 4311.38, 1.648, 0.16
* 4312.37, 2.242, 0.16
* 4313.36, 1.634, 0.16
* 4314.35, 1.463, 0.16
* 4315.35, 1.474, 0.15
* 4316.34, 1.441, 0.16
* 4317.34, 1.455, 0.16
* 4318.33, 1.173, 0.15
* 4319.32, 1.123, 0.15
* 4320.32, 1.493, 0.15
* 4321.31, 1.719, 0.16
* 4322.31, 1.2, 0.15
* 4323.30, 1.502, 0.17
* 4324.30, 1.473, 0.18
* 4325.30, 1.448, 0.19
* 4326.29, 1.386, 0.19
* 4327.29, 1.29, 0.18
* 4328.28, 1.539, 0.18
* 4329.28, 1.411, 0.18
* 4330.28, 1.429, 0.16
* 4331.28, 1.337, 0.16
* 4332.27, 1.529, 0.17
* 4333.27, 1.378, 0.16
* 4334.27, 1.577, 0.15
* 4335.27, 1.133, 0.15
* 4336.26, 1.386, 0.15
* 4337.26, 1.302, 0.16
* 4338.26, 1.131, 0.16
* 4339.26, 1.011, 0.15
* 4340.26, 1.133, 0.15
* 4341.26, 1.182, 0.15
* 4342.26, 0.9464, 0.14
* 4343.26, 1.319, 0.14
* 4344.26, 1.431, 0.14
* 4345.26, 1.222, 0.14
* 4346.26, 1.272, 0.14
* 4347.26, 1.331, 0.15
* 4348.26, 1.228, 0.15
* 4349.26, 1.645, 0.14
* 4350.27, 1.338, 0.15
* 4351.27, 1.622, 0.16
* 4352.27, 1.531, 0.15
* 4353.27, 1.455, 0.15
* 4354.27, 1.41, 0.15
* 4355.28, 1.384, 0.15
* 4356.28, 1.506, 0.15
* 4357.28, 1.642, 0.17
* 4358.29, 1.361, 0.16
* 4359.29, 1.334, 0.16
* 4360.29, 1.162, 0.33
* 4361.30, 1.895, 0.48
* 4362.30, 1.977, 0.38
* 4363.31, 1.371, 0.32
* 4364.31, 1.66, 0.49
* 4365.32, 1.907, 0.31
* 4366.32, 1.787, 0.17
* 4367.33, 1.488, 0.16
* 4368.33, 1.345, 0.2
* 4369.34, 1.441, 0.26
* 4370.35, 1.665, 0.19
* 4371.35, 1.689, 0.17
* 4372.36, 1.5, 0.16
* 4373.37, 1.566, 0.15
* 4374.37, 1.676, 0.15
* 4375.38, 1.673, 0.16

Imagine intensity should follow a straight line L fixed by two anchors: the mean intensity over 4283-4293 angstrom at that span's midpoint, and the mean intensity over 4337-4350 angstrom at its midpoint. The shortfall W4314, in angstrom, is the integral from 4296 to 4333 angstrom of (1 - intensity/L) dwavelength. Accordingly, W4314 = -0.7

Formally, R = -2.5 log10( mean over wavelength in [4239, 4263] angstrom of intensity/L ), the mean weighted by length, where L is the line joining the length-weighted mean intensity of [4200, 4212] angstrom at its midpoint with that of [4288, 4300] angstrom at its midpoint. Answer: -0.10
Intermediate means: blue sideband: 1.43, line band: 1.48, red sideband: 1.28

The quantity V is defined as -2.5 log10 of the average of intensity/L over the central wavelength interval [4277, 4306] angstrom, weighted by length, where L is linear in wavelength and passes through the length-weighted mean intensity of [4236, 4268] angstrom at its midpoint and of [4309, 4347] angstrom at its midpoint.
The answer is 0.084 mag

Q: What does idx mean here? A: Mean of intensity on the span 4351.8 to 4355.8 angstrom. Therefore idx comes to 1.44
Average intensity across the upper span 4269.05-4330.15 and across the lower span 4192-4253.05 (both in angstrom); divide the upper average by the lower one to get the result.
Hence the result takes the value 0.95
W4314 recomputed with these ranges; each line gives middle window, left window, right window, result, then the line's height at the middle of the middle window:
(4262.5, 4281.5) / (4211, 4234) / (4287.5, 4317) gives -1.1 angstrom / 1.36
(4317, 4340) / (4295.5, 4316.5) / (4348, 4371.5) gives 0.5 angstrom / 1.4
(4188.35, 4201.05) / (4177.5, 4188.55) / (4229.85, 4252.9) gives 0.4 angstrom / 1.46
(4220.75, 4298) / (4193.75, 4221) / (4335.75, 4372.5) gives 1.2 angstrom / 1.45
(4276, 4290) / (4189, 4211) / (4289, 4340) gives -0.7 angstrom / 1.36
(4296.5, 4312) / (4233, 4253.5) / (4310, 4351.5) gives 2.3 angstrom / 1.41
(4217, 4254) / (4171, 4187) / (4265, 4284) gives -0.7 angstrom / 1.41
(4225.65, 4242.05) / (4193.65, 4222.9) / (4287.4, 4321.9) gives -0.4 angstrom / 1.42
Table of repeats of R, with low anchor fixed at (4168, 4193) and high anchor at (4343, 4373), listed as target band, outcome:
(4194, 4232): -0.02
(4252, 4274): -0.02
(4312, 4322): -0.03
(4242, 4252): -0.02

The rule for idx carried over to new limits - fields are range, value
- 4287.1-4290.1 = 1.31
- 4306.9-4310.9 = 1.19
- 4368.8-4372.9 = 1.57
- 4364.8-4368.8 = 1.63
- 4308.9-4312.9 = 1.59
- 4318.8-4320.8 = 1.3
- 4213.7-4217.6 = 1.46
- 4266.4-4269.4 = 1.43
